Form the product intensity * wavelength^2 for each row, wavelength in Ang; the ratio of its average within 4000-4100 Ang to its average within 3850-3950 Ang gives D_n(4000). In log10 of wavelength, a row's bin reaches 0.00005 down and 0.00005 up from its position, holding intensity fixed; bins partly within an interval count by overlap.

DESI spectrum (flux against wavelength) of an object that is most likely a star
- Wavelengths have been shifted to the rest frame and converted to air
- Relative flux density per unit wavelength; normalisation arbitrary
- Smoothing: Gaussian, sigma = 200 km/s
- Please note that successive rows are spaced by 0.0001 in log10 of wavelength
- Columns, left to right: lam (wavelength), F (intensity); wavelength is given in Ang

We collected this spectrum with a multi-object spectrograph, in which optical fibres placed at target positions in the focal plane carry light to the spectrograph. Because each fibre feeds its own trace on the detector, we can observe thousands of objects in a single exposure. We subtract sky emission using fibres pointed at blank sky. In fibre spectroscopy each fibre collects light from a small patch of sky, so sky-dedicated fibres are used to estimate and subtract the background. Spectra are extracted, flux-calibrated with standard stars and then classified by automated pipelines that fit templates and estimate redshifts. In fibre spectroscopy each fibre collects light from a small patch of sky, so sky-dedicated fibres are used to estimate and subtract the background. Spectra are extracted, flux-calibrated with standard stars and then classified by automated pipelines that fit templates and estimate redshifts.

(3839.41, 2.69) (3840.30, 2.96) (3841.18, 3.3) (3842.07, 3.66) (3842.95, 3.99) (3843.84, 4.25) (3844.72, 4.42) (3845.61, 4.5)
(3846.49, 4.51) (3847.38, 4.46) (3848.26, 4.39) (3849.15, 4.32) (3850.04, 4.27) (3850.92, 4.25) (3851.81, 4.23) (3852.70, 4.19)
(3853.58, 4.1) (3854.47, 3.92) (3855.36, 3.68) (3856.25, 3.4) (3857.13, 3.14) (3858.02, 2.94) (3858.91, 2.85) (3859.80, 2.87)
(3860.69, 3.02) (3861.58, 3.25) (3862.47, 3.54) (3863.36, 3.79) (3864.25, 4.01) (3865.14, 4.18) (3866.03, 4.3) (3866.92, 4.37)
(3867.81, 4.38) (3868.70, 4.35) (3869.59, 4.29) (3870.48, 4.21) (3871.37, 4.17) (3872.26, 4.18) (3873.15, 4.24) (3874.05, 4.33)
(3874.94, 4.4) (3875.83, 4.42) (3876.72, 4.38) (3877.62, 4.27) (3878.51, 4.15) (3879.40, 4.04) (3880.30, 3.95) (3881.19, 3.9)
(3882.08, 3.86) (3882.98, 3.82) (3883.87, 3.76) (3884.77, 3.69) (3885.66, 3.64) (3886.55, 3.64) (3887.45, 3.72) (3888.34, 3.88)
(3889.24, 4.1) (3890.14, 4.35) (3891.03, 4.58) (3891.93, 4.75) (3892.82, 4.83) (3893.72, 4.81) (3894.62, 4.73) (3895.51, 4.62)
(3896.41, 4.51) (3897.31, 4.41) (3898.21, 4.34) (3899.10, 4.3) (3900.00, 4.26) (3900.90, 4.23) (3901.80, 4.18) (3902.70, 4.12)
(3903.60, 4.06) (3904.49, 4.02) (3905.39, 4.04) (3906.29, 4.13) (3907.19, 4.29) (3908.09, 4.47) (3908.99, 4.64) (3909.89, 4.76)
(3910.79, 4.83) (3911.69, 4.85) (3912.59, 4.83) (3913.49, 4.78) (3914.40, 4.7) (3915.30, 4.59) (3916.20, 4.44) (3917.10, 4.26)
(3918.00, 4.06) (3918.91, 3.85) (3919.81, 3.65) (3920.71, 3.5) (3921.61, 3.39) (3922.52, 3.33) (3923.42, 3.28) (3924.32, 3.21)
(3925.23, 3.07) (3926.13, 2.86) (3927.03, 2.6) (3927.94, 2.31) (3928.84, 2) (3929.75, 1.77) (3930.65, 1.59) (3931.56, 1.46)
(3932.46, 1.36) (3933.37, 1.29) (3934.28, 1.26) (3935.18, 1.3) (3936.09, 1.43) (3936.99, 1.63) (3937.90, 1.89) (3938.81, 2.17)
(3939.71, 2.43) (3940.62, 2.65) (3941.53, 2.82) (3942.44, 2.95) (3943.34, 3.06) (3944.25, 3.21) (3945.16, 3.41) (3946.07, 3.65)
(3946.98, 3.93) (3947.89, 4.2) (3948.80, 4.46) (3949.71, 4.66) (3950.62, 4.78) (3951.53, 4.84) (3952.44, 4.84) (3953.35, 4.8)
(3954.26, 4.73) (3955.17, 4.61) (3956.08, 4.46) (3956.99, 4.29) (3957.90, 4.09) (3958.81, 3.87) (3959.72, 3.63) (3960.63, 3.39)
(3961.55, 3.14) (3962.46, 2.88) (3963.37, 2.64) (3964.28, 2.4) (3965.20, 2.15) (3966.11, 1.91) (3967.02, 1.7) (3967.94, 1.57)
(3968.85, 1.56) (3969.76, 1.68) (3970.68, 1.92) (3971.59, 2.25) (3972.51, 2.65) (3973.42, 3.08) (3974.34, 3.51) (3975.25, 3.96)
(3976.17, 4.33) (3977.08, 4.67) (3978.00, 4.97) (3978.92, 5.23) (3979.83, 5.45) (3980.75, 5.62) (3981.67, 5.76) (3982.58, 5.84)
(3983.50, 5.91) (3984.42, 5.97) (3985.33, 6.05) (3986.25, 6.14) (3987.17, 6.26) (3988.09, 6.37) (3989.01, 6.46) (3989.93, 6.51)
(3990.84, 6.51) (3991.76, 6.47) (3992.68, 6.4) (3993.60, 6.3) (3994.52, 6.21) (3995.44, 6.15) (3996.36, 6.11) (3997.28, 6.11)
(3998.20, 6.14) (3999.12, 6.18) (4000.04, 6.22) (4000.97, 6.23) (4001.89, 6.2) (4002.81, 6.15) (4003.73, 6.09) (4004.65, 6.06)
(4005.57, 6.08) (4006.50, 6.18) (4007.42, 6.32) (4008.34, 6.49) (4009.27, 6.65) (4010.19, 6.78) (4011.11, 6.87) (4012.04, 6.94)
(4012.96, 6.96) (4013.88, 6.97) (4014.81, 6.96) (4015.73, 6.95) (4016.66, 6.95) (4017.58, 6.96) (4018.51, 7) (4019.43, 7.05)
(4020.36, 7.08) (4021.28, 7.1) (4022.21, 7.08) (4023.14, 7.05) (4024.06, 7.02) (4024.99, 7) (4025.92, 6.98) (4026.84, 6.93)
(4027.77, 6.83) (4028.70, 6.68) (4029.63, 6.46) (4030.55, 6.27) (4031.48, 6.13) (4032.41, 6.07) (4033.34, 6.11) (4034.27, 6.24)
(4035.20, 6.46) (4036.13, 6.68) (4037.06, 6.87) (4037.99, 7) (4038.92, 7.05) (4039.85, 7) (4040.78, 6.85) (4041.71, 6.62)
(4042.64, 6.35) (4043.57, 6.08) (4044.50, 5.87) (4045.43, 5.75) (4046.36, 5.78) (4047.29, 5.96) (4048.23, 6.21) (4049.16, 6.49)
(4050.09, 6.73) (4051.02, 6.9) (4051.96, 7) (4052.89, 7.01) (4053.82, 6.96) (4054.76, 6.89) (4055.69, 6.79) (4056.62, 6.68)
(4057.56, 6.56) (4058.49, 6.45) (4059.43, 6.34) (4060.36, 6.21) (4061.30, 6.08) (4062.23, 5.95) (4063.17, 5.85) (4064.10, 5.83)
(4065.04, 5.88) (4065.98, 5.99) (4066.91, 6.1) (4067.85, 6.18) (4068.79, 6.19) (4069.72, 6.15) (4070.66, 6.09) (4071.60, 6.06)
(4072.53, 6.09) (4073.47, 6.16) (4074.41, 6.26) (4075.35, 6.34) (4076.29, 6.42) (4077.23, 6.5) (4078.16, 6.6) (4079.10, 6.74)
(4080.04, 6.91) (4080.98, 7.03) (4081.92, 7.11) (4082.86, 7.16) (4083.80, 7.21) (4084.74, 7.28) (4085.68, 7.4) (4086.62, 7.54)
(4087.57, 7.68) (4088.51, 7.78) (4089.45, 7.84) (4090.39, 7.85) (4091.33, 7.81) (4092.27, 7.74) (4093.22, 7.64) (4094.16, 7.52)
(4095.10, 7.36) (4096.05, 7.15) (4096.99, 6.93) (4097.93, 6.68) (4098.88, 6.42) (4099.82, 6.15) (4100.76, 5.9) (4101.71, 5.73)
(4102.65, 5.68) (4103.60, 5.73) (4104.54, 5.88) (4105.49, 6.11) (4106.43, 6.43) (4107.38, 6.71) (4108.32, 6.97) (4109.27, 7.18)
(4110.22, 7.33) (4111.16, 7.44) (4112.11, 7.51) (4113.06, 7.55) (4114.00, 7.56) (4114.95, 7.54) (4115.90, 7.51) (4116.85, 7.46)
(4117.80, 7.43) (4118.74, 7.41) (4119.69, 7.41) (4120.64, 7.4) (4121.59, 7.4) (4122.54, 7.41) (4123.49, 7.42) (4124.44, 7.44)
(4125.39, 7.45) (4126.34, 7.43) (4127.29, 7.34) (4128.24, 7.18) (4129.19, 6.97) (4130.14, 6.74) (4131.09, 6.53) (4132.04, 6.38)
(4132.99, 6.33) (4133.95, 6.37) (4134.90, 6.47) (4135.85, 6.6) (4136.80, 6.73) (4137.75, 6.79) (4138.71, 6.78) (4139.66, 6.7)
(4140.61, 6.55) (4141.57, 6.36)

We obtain 1.95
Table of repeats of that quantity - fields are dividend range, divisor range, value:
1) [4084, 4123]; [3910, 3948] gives 2.55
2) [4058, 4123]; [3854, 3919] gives 1.82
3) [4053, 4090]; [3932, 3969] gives 2.27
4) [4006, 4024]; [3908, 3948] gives 2.30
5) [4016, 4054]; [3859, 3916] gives 1.70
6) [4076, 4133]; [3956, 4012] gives 1.52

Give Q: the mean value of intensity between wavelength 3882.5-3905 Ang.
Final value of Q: 4.21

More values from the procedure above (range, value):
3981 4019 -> 6.38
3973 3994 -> 5.56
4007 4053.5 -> 6.67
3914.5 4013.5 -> 4.22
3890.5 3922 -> 4.37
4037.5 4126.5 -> 6.77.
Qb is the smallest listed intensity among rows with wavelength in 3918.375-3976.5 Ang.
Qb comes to 1.26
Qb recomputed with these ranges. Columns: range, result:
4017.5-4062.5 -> 5.75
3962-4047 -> 1.56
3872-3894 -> 3.64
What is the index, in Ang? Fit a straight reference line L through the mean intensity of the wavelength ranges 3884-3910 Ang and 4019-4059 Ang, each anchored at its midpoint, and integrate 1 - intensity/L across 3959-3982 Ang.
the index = 9.34 Ang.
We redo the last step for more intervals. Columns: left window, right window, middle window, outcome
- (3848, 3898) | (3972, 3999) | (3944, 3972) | 9.5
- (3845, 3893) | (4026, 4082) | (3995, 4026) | -4.0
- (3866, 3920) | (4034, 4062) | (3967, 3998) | 3.8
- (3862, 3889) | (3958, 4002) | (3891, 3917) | -1.6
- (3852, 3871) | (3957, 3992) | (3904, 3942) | 7.5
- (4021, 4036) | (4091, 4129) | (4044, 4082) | 2.5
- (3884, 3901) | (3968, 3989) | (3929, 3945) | 8.6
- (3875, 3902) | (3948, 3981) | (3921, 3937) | 7.0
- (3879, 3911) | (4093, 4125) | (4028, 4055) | -1.7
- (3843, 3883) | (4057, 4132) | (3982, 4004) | -2.4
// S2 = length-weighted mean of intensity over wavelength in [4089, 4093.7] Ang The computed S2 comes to 7.78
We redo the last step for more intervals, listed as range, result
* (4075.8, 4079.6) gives 6.57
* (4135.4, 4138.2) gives 6.72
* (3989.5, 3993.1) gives 6.49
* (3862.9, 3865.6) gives 3.99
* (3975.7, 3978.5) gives 4.65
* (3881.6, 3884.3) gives 3.82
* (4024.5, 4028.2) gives 6.93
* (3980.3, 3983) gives 5.75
